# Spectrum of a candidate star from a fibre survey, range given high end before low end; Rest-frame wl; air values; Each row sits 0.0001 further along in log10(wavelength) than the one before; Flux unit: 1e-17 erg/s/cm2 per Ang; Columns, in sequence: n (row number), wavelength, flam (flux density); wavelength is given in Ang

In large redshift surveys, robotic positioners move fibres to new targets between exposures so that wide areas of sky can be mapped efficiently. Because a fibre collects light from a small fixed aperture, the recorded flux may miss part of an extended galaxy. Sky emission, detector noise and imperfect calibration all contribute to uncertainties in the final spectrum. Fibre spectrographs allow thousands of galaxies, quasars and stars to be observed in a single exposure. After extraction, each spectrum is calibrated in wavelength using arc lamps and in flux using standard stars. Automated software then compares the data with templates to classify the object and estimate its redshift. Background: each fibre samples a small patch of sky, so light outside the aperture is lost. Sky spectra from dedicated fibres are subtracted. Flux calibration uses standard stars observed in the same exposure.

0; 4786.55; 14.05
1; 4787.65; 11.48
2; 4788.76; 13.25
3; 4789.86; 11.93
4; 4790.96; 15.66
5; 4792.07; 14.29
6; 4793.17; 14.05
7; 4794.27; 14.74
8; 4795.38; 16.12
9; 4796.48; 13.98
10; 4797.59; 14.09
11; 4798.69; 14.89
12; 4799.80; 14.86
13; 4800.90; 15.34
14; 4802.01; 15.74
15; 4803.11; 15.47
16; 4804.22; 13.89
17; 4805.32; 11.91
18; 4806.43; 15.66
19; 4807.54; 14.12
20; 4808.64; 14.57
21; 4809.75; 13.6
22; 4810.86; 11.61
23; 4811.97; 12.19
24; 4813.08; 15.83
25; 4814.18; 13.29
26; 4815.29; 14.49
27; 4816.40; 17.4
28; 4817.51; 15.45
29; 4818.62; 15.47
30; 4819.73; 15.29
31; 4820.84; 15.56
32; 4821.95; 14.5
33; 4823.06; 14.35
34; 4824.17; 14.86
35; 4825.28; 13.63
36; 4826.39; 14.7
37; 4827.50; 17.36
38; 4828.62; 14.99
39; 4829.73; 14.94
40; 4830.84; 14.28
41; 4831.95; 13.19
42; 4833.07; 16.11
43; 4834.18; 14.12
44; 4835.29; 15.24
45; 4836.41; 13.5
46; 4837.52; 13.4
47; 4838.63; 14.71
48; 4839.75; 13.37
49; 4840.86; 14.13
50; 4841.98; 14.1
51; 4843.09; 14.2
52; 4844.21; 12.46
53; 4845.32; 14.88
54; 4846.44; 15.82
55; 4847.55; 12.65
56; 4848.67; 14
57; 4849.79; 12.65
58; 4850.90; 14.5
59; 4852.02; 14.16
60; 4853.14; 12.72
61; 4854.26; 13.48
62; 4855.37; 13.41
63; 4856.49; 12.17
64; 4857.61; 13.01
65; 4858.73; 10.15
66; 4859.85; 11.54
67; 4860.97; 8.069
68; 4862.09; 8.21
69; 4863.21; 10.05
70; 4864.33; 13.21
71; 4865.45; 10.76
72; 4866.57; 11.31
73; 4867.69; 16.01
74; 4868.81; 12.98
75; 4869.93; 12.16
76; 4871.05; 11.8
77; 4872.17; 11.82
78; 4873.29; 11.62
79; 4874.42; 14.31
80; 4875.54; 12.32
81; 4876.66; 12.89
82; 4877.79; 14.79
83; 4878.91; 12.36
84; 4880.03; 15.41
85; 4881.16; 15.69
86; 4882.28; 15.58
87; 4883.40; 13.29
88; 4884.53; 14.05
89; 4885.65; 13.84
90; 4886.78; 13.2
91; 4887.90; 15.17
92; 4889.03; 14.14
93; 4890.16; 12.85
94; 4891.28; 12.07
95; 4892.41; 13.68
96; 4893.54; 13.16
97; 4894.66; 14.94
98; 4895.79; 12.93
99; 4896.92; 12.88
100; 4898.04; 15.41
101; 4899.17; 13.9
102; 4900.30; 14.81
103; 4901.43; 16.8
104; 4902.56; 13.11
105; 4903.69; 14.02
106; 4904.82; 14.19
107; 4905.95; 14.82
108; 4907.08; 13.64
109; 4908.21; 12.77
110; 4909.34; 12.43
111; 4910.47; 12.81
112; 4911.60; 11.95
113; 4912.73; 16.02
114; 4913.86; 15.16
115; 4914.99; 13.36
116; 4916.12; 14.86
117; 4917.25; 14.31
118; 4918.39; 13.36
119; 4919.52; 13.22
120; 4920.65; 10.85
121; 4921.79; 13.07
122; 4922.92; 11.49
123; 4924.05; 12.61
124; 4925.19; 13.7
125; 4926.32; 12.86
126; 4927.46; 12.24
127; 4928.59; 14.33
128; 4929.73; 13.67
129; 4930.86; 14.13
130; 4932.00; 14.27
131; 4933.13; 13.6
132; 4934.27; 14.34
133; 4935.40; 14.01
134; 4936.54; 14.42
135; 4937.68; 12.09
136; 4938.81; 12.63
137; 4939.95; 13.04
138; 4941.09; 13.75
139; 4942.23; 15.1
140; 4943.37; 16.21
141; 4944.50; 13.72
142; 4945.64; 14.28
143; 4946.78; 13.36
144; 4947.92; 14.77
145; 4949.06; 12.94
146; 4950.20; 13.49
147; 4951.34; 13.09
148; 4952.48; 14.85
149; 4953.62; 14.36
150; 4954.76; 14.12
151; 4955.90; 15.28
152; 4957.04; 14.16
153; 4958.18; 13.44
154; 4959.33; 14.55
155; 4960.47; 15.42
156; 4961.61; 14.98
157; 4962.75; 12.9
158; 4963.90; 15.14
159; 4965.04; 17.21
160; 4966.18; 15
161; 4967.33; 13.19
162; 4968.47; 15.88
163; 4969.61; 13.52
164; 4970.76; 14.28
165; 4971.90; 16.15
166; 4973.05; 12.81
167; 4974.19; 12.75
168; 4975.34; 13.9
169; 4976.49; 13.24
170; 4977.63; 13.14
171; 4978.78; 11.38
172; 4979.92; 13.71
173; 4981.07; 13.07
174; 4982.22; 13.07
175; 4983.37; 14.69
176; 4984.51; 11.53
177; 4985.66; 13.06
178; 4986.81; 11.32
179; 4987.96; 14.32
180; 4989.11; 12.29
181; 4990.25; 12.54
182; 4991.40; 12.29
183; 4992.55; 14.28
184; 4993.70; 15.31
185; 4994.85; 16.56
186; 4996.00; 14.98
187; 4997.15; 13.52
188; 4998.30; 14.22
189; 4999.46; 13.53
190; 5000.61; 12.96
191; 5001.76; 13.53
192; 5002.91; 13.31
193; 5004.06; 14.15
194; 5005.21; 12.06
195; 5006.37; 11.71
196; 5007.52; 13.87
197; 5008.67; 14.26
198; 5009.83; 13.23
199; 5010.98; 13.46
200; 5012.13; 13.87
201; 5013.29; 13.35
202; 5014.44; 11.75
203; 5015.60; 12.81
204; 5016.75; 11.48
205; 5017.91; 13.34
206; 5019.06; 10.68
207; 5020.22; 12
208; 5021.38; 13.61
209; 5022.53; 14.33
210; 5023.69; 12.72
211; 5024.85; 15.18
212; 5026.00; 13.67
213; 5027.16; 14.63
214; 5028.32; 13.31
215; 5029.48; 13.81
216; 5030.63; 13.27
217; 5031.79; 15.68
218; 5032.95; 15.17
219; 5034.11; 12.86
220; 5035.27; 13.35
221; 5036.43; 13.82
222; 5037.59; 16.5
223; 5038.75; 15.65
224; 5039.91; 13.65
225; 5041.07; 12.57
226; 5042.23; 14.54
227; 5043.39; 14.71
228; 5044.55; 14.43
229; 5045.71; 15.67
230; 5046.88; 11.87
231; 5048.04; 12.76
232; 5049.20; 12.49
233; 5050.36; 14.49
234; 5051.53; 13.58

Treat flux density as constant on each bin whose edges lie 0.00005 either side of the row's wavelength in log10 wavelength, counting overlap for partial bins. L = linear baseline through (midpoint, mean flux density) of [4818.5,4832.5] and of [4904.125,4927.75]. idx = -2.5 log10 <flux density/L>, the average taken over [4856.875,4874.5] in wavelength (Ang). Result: 0.22 mag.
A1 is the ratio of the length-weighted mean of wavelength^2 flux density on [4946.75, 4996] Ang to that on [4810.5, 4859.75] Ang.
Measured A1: 1.0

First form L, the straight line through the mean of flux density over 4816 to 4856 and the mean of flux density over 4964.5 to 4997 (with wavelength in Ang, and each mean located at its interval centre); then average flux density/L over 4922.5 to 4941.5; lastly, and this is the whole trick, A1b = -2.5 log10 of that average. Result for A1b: 0.05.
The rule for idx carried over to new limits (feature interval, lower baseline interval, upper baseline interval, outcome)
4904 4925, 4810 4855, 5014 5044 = 0.05 mag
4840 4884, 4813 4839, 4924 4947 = 0.12 mag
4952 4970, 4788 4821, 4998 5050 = -0.06 mag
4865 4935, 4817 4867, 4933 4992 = 0.01 mag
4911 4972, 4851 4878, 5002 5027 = -0.10 mag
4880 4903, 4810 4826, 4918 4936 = -0.03 mag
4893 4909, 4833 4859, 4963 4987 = -0.03 mag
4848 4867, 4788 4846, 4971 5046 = 0.19 mag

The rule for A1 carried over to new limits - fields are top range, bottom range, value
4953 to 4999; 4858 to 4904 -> 1.10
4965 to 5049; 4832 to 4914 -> 1.07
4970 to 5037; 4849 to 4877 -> 1.16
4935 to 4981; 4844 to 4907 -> 1.09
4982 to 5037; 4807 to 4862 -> 1.04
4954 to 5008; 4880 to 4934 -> 1.03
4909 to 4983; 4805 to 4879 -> 1.06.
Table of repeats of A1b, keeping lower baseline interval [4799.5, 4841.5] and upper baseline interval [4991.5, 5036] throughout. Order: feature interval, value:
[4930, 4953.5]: 0.001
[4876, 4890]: 0.007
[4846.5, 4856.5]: 0.070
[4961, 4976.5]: -0.046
